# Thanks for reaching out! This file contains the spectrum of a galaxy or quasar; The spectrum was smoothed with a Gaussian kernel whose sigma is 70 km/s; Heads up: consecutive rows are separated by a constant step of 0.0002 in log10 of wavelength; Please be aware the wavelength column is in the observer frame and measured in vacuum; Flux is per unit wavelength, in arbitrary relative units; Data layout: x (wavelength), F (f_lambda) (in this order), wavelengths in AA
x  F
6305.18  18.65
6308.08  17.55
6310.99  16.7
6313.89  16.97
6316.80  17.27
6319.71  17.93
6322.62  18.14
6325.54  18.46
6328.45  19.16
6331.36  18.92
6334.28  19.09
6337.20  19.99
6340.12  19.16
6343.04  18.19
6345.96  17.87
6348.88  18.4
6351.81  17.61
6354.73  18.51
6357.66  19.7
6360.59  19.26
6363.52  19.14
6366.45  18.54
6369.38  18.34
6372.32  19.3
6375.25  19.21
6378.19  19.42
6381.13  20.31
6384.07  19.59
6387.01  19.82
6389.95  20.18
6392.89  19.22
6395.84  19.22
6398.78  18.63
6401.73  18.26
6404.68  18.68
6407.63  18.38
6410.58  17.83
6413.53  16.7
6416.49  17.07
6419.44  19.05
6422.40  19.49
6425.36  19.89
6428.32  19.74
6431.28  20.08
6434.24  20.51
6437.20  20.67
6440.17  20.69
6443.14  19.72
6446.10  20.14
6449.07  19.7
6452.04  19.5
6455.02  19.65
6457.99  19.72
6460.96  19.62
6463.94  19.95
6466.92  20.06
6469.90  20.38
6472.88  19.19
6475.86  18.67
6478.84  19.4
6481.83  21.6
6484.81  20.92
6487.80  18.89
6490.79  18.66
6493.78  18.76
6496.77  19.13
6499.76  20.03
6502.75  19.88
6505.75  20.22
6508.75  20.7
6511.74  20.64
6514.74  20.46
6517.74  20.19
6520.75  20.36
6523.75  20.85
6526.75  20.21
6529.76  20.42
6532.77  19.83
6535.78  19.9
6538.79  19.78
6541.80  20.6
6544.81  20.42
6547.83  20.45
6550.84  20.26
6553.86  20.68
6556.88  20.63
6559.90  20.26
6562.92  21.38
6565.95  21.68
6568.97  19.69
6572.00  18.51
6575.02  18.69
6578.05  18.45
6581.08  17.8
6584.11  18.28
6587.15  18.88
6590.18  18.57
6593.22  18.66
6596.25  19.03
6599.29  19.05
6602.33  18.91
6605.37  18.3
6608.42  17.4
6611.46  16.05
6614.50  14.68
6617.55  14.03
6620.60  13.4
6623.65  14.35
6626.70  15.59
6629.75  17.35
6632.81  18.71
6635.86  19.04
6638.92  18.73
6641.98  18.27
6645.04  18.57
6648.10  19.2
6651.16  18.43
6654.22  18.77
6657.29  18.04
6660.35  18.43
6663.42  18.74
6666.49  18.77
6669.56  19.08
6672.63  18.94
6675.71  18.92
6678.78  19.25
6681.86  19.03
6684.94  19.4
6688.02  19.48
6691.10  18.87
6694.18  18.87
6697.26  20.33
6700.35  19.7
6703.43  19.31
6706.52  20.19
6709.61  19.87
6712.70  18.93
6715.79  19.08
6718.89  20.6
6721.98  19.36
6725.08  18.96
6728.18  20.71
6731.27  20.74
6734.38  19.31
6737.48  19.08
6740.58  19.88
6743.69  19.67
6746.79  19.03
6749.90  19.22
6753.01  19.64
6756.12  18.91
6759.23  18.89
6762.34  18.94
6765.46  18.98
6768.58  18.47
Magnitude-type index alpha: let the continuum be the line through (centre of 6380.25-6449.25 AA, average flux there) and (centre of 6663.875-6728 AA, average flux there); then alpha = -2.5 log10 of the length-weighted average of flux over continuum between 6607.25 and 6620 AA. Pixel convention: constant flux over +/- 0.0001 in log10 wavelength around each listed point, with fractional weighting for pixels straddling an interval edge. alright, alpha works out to 0.25 mag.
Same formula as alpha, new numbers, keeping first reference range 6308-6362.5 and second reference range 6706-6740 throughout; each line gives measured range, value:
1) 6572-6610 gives 0.043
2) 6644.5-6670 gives 0.047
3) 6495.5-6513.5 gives -0.065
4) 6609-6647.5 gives 0.165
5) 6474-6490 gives -0.053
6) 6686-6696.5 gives 0.023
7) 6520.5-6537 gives -0.067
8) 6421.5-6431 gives -0.060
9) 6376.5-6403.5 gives -0.047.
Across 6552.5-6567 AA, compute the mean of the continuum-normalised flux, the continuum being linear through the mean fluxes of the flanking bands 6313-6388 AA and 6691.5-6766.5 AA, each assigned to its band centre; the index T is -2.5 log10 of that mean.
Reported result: -0.09 mag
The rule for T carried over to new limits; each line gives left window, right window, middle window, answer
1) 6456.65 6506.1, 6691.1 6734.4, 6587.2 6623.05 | 0.15 mag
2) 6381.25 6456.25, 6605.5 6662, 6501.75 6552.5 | -0.12 mag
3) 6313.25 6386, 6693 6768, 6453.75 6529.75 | -0.05 mag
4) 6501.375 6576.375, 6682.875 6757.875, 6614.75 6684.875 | 0.11 mag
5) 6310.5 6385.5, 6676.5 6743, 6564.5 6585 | 0.01 mag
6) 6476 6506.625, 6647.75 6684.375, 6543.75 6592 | -0.02 mag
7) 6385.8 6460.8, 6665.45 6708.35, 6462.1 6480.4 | -0.02 mag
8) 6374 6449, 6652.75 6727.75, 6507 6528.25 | -0.07 mag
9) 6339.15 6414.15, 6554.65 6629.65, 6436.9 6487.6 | -0.08 mag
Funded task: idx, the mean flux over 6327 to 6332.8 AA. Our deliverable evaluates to 19.1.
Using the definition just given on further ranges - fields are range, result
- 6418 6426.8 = 19.5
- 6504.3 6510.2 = 20.4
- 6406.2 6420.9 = 17.8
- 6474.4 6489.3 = 19.9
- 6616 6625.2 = 13.9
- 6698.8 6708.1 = 19.7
